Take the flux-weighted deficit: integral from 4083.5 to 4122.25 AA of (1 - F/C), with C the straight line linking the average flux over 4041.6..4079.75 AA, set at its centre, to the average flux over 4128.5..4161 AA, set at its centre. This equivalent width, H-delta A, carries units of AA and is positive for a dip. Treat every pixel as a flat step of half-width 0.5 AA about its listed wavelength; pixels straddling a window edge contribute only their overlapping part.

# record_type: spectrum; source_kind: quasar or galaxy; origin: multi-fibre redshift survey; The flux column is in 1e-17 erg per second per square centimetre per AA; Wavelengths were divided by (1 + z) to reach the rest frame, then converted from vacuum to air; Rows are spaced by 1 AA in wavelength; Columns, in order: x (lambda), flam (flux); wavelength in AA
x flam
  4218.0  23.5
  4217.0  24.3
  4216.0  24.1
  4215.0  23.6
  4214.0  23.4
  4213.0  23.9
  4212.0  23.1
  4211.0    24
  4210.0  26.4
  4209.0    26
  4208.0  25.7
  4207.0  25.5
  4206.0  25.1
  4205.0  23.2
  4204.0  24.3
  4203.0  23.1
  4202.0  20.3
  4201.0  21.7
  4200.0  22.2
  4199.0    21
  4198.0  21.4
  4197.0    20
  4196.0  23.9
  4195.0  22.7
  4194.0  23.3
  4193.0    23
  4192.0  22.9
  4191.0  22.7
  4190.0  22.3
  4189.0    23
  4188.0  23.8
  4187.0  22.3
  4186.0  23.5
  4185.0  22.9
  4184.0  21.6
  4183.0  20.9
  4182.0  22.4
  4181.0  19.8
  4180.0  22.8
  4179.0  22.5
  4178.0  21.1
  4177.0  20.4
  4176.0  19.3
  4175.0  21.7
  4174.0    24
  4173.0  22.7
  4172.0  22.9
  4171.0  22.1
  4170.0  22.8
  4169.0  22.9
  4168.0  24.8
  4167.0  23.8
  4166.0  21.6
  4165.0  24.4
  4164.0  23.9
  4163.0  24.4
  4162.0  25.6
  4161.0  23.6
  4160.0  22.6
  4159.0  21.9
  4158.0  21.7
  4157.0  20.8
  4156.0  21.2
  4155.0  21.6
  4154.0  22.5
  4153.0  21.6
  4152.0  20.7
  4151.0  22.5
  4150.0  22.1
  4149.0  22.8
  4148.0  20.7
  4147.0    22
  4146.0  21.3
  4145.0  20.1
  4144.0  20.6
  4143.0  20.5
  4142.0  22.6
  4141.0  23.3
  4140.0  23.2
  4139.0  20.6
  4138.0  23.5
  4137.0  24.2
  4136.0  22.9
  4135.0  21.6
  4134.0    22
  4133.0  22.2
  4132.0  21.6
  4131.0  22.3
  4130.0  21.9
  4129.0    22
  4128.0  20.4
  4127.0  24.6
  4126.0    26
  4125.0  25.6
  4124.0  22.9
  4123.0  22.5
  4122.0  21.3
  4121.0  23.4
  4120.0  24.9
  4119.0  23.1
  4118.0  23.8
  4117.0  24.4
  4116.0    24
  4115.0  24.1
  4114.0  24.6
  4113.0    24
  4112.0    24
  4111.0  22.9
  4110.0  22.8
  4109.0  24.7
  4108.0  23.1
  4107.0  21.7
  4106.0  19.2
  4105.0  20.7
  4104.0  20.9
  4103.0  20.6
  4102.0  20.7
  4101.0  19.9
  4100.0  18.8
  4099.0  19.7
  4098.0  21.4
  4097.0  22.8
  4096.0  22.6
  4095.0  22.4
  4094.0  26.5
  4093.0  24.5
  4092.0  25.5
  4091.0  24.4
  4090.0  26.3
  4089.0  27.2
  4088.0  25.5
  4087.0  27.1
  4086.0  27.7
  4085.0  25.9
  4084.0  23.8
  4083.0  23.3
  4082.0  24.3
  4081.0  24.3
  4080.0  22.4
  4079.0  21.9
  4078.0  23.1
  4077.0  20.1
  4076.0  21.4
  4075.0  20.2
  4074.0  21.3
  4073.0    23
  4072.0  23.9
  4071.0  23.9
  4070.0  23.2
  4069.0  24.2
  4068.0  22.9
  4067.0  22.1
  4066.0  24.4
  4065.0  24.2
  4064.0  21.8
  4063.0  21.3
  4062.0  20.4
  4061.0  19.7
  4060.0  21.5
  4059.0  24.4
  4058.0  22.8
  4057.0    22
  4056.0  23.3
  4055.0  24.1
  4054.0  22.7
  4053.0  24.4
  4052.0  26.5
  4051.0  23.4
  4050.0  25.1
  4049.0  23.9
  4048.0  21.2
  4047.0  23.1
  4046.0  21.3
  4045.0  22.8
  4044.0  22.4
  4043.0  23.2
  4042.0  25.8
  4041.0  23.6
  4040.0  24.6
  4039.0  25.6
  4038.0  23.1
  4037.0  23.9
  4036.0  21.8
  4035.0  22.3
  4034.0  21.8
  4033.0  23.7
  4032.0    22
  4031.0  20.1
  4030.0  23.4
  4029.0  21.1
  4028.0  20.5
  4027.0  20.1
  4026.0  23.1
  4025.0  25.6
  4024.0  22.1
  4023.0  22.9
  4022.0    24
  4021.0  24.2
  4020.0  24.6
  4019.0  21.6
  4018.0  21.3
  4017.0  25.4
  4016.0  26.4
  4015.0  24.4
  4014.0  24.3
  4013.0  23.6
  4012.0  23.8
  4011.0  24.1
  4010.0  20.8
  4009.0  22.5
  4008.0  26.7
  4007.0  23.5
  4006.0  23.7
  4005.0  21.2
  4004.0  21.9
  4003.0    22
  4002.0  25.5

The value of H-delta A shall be -1.73 AA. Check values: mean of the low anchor 22.8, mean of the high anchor 21.9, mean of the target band 23.4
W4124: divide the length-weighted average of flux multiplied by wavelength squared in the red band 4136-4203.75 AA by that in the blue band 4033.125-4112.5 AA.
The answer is 1.01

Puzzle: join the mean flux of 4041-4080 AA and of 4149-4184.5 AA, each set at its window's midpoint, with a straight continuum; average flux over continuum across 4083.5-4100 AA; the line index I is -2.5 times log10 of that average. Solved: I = -0.08 mag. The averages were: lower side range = 22.8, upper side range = 22.3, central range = 24.4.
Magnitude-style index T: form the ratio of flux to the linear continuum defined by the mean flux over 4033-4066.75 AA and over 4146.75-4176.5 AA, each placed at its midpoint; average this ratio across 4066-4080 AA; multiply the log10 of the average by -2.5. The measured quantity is 0.02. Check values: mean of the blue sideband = 23.1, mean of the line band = 22.5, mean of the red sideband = 22.5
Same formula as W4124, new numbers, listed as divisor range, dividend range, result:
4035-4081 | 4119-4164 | 1.02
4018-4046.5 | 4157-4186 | 1.05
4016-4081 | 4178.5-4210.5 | 1.07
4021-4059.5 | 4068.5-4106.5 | 1.02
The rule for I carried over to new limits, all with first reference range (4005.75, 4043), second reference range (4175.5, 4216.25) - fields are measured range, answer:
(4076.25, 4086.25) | -0.018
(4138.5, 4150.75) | 0.062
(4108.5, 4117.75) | -0.042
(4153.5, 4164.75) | 0.008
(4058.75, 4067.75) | 0.049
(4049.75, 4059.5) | -0.029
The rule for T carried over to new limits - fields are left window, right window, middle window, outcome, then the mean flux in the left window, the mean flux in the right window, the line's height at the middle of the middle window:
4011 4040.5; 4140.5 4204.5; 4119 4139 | -0.02 mag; 23.2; 22.3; 22.5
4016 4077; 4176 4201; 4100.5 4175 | -0.01 mag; 22.9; 22.1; 22.4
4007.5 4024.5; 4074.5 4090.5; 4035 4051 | 0.02 mag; 23.7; 24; 23.8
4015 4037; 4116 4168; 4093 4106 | 0.06 mag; 22.8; 22.6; 22.7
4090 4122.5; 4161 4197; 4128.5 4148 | 0.04 mag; 22.8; 22.7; 22.7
